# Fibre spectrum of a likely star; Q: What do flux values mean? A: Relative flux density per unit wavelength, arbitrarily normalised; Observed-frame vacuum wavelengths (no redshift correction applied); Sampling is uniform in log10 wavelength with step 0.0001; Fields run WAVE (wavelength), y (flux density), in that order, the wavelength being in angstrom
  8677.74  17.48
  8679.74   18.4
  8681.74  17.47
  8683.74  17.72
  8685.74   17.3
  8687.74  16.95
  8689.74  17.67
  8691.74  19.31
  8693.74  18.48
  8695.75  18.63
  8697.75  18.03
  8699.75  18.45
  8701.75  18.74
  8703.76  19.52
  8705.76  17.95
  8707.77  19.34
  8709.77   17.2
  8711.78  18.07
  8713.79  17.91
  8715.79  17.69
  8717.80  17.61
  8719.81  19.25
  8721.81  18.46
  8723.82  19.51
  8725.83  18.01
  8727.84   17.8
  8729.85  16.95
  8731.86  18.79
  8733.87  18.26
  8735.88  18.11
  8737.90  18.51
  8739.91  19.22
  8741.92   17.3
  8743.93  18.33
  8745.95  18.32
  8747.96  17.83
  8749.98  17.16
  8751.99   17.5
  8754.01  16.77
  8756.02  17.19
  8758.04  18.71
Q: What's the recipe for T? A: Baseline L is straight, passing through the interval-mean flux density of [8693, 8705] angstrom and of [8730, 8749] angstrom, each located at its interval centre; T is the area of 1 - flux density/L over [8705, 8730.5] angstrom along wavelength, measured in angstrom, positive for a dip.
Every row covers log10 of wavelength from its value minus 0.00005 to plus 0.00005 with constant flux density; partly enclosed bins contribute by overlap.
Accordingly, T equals 0.4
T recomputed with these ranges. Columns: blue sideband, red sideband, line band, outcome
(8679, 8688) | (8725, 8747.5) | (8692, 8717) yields -0.8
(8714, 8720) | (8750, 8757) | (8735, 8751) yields -0.6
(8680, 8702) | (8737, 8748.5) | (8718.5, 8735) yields -0.1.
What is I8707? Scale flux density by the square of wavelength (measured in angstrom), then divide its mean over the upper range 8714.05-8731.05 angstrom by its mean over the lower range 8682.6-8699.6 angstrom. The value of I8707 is 1.01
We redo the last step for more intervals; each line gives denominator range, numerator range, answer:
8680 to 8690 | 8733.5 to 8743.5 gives 1.06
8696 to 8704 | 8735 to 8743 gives 0.99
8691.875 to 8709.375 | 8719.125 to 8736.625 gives 0.99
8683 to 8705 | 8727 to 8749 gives 1.00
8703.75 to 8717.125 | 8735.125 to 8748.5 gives 1.01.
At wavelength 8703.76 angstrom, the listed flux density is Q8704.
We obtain 19.52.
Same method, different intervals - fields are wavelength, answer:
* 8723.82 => 19.51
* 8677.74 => 17.48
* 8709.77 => 17.2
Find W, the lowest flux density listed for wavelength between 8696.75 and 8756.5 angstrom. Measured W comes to 16.77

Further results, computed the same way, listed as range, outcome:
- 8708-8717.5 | 17.2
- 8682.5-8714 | 16.95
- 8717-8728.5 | 17.61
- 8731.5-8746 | 17.3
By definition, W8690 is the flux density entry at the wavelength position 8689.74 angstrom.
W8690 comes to 17.67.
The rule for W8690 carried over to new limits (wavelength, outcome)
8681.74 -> 17.47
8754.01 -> 16.77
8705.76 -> 17.95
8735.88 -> 18.11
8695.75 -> 18.63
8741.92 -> 17.3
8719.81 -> 19.25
